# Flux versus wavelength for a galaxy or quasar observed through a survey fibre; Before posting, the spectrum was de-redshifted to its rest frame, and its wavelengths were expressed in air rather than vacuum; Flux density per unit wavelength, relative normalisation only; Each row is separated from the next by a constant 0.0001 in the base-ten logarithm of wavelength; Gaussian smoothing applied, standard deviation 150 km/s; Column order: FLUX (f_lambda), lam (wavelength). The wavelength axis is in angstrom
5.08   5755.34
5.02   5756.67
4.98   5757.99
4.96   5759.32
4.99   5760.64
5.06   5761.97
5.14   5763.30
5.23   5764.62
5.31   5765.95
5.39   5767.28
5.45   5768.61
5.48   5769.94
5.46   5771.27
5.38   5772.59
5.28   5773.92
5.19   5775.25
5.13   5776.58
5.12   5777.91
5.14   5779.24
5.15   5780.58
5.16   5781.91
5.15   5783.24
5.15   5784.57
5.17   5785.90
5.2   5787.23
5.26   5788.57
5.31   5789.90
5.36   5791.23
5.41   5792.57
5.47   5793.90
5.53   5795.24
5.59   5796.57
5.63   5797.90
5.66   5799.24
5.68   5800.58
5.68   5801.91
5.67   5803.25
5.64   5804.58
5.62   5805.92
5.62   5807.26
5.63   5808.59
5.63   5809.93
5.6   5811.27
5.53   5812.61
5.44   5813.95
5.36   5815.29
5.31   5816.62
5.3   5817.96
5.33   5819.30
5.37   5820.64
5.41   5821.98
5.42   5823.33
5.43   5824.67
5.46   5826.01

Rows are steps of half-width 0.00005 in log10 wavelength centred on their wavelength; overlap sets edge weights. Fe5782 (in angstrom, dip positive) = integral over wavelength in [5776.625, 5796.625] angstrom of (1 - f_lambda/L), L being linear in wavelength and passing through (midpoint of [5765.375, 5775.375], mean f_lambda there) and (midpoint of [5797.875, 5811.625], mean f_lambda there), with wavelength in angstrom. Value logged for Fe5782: 0.9 angstrom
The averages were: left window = 5.38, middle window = 5.26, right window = 5.64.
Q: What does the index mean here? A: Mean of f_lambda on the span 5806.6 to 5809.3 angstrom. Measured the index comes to 5.64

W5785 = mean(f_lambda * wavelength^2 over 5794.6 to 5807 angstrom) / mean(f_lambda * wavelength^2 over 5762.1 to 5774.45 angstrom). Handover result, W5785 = 1.1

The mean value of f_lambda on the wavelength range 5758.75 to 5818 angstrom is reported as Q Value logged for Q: 5.37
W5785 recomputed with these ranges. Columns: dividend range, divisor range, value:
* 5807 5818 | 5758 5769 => 1.08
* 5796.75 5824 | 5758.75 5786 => 1.07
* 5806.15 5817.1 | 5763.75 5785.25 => 1.06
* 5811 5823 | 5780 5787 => 1.06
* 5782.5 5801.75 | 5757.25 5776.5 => 1.04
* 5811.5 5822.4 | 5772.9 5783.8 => 1.06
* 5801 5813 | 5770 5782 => 1.09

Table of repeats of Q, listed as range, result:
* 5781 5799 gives 5.34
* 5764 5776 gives 5.35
